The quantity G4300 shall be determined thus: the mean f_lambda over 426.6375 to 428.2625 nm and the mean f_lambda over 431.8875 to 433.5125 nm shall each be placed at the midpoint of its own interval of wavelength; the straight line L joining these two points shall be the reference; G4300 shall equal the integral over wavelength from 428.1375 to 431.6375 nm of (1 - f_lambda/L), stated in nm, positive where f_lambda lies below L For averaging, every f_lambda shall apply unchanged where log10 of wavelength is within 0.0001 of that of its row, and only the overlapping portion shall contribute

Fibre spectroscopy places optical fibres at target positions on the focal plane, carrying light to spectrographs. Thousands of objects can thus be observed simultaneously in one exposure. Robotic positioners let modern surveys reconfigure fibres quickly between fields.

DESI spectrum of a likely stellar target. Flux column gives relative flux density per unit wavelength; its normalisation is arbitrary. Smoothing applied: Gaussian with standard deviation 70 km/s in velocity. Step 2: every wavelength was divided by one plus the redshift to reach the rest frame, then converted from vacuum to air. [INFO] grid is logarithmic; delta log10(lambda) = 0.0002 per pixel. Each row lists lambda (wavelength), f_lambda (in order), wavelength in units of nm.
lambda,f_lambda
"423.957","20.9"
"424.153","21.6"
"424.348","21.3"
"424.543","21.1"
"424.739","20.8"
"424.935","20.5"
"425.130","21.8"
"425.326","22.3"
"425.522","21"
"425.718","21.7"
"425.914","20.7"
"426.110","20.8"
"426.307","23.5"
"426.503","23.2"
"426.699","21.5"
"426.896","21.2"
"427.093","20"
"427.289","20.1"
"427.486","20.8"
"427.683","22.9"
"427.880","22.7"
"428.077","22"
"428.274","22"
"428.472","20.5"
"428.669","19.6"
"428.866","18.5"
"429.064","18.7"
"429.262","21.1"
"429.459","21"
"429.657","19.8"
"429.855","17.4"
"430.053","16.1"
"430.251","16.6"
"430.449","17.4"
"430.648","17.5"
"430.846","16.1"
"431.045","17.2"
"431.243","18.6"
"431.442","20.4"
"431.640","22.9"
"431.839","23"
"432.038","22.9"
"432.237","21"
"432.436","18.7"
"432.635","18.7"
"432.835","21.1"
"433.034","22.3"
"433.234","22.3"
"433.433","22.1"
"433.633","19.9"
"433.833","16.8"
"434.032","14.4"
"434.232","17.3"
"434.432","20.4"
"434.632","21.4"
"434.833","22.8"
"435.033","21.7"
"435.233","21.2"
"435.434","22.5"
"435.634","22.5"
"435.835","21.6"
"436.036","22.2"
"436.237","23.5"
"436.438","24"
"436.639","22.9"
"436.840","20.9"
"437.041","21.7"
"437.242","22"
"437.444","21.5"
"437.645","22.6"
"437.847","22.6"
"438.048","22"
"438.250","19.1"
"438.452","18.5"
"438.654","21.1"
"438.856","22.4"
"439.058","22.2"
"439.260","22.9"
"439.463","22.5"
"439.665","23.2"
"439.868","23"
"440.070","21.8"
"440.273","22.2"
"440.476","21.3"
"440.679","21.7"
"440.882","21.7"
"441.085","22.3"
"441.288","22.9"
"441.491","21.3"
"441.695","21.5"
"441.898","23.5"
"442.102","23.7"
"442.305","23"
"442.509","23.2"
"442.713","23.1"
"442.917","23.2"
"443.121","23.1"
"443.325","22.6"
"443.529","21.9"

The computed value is 0.40 nm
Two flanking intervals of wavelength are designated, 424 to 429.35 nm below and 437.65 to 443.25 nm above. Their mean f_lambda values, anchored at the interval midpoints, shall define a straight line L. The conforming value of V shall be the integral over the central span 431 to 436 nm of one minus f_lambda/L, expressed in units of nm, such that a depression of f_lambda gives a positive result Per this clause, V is 0.25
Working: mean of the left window 21.2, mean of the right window 22.2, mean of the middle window 20.6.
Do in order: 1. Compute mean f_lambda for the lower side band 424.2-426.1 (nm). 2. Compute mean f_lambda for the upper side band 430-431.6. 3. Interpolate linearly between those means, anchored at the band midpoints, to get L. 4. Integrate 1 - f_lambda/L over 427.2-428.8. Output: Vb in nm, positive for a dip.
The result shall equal -0.15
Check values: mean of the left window 21.2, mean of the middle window 21.3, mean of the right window 17.7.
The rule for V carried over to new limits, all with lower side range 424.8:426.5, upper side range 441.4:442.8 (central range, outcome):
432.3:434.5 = 0.27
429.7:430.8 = 0.24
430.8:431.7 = 0.12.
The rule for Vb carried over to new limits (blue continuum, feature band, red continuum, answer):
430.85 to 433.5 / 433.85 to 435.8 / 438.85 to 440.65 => 0.085 nm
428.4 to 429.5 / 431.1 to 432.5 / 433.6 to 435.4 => -0.090 nm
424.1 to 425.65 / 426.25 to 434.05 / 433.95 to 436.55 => 0.431 nm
